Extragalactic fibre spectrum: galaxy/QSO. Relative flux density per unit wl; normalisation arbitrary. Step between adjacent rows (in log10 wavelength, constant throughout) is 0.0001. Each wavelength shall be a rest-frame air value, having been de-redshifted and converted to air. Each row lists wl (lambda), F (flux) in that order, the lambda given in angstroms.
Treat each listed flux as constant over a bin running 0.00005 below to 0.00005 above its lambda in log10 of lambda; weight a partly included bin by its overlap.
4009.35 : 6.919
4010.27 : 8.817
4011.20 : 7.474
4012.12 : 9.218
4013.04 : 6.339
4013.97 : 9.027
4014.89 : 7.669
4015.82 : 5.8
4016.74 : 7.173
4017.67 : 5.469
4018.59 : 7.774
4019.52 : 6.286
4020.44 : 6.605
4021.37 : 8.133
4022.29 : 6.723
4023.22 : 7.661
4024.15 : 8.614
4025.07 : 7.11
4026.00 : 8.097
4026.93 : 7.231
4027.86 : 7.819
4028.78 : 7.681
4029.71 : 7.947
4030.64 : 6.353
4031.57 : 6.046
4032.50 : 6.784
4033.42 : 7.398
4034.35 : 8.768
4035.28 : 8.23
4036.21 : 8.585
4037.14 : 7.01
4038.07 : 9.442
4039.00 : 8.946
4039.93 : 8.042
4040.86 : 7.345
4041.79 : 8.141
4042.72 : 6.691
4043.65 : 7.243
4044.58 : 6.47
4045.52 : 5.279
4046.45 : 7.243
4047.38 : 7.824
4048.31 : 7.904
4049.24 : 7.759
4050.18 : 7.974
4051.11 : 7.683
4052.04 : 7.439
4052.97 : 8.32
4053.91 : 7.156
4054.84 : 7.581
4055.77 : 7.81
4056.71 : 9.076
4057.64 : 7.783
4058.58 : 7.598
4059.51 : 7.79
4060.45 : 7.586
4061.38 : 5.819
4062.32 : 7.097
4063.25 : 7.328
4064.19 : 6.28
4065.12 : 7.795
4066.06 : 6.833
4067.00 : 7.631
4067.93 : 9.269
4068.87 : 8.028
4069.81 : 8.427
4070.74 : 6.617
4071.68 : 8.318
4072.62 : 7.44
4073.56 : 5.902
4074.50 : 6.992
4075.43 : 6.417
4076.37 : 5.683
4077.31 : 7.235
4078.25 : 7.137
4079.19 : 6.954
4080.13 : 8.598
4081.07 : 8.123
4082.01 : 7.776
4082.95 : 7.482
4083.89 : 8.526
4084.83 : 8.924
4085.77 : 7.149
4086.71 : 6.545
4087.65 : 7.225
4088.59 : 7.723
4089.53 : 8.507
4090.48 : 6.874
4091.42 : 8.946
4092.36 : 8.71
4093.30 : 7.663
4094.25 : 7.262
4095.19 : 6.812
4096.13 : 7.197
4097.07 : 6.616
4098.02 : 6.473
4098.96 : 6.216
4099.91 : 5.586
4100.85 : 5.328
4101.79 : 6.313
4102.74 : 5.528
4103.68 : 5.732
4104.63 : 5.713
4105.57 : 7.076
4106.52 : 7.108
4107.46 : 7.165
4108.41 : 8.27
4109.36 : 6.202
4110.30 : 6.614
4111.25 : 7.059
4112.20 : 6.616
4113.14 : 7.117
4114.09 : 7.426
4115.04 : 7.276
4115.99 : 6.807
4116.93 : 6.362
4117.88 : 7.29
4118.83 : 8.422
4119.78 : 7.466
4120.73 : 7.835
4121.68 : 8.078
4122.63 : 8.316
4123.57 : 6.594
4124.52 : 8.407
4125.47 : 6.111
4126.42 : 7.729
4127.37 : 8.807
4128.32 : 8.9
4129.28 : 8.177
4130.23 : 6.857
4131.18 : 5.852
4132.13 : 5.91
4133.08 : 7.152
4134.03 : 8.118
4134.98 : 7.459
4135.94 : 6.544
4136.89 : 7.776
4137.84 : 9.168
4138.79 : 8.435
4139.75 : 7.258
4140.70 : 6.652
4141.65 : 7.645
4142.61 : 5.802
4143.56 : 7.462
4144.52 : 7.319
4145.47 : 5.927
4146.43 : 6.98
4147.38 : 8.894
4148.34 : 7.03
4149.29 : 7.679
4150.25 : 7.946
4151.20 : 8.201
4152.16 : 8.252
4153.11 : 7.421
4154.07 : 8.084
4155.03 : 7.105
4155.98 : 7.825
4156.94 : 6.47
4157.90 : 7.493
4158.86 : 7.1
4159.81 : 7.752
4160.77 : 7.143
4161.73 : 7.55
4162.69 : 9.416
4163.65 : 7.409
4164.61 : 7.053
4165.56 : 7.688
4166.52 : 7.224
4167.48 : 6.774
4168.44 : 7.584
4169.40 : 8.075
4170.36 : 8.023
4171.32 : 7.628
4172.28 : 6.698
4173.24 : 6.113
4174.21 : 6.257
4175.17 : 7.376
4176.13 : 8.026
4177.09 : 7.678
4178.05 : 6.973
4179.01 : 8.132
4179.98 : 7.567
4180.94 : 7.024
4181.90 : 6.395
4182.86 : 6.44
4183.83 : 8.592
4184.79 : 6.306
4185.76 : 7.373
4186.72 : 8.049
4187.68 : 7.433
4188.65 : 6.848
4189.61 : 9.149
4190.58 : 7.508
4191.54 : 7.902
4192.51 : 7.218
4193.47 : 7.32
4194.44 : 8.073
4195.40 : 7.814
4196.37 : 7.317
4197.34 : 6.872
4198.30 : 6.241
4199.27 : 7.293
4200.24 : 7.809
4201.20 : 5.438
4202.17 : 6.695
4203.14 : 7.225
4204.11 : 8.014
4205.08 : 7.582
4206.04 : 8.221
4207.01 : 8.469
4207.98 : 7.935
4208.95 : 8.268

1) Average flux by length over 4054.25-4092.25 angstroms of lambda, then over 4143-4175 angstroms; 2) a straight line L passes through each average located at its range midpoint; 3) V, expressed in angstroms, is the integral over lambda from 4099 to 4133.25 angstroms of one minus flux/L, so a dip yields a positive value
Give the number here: 2.1 angstroms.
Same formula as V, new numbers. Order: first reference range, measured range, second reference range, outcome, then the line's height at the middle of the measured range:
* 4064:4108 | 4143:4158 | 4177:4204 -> -0.5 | 7.27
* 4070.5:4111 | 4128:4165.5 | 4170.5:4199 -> -1.2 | 7.23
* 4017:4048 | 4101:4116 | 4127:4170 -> 1.5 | 7.47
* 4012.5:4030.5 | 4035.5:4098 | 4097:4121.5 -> -4.4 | 7.03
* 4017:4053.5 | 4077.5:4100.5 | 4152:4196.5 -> 0.1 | 7.47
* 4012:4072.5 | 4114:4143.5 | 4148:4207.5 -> 0.1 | 7.47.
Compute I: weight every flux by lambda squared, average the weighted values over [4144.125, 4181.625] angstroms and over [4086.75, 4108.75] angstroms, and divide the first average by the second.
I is 1.1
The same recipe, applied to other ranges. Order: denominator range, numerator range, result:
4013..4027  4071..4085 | 1.05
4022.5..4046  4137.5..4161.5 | 1.05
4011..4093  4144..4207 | 1.05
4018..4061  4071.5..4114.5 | 0.96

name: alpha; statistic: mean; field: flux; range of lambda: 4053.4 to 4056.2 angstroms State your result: 7.52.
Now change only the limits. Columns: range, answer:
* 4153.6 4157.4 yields 7.37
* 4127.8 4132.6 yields 7.15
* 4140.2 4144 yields 6.9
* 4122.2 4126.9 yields 7.44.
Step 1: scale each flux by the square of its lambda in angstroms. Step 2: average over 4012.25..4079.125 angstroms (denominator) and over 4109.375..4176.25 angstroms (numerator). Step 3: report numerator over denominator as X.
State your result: 1.05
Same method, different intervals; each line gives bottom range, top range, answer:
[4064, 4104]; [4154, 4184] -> 1.06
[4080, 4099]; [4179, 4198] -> 1.03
